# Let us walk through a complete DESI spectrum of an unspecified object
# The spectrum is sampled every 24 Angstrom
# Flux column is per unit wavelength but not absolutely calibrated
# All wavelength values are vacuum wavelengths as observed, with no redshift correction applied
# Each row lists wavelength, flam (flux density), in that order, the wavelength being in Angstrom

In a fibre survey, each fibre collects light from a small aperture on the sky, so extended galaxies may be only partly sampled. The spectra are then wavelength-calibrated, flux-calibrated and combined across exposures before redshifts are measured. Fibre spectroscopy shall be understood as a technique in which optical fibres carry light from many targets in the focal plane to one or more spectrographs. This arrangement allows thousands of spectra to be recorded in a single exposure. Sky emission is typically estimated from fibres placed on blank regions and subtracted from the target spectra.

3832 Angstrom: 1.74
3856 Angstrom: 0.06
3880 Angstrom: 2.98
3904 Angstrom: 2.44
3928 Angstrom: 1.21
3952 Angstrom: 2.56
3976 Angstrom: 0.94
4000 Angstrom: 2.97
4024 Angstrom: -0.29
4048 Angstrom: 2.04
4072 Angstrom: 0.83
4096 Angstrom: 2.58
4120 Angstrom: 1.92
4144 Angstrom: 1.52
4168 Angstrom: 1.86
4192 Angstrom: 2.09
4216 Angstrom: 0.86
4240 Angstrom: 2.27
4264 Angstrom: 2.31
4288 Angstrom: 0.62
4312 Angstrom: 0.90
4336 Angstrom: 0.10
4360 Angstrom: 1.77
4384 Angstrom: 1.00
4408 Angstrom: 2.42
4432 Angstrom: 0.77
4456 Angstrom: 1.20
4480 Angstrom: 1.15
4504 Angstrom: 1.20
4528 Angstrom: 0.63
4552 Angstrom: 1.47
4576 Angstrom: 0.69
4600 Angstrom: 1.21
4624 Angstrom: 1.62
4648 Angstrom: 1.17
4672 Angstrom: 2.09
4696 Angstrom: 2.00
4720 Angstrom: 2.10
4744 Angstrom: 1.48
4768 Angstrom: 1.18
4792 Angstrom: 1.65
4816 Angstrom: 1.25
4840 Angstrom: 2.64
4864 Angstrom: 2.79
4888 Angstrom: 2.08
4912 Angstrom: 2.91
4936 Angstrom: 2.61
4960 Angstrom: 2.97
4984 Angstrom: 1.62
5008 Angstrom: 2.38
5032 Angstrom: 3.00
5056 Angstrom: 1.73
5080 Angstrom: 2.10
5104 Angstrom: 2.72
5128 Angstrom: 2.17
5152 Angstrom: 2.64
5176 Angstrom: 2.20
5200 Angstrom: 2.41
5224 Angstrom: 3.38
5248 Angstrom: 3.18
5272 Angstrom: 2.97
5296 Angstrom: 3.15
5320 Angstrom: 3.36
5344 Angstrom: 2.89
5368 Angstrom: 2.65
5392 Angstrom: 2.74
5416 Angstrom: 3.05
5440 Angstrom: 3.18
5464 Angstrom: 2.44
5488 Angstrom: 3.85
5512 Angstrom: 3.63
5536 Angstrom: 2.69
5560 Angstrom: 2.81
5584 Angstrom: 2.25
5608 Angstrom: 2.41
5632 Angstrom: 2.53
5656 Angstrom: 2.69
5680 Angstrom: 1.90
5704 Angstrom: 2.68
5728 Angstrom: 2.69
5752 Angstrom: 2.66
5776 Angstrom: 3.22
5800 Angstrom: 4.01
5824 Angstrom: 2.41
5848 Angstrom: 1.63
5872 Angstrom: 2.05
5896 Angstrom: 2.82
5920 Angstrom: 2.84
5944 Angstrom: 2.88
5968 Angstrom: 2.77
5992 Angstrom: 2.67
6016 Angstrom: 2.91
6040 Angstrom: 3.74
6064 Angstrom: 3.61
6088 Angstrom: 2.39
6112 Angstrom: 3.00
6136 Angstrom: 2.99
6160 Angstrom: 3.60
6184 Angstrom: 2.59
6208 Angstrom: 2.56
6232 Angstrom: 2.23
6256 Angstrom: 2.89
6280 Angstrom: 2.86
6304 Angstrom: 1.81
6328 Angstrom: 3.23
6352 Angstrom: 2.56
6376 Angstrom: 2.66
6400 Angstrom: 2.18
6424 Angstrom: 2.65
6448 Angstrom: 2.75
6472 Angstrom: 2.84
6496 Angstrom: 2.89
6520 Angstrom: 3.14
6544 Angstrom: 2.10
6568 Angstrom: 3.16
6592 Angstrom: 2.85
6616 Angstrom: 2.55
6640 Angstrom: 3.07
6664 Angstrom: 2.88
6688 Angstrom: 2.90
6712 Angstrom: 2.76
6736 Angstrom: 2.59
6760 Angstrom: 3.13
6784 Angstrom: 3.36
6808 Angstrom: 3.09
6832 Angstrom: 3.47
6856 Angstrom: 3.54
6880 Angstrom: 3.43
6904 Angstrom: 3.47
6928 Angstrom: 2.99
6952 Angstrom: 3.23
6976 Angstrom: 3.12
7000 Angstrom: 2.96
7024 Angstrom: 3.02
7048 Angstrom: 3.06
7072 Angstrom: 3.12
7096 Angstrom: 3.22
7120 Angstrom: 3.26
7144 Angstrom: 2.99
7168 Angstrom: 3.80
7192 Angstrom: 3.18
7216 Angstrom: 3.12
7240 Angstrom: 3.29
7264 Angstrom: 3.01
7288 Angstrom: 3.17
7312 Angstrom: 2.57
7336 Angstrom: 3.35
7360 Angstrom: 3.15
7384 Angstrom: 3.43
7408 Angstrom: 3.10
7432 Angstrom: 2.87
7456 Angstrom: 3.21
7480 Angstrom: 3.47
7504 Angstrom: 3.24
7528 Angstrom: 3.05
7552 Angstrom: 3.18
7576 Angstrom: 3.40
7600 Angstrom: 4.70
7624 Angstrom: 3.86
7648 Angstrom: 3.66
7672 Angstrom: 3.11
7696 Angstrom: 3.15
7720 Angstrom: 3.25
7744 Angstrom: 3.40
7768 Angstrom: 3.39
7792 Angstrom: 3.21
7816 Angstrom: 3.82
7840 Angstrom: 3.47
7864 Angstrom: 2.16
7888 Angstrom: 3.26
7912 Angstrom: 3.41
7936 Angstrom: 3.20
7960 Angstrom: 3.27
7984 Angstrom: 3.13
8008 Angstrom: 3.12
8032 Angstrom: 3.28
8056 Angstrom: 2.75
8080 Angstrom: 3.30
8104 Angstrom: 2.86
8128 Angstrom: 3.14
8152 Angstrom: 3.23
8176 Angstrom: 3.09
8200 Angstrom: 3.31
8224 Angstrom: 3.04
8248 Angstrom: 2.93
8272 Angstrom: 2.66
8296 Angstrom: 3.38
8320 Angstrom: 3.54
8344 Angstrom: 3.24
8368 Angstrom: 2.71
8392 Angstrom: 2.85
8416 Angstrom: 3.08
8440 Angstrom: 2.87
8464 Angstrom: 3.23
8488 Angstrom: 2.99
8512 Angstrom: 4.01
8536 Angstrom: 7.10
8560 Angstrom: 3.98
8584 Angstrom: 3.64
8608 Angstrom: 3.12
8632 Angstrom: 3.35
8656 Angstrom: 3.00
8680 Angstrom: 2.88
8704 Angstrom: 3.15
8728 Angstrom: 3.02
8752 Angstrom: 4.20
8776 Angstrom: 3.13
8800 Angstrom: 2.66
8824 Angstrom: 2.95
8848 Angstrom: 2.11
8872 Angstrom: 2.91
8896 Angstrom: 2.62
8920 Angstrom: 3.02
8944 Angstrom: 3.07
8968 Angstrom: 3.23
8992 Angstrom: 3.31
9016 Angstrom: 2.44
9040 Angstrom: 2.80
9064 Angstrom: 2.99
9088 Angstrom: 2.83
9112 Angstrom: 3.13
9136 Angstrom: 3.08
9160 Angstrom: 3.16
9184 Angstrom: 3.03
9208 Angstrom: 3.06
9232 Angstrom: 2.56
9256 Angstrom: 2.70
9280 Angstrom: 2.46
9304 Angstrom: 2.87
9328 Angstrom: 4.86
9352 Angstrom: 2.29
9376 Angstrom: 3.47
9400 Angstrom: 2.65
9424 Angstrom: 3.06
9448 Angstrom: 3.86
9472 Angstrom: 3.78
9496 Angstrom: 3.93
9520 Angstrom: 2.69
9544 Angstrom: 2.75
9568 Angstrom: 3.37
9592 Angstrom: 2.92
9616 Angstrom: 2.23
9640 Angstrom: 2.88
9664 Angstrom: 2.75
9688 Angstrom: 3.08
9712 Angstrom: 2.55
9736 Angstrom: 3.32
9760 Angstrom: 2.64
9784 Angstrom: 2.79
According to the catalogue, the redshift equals 0.301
